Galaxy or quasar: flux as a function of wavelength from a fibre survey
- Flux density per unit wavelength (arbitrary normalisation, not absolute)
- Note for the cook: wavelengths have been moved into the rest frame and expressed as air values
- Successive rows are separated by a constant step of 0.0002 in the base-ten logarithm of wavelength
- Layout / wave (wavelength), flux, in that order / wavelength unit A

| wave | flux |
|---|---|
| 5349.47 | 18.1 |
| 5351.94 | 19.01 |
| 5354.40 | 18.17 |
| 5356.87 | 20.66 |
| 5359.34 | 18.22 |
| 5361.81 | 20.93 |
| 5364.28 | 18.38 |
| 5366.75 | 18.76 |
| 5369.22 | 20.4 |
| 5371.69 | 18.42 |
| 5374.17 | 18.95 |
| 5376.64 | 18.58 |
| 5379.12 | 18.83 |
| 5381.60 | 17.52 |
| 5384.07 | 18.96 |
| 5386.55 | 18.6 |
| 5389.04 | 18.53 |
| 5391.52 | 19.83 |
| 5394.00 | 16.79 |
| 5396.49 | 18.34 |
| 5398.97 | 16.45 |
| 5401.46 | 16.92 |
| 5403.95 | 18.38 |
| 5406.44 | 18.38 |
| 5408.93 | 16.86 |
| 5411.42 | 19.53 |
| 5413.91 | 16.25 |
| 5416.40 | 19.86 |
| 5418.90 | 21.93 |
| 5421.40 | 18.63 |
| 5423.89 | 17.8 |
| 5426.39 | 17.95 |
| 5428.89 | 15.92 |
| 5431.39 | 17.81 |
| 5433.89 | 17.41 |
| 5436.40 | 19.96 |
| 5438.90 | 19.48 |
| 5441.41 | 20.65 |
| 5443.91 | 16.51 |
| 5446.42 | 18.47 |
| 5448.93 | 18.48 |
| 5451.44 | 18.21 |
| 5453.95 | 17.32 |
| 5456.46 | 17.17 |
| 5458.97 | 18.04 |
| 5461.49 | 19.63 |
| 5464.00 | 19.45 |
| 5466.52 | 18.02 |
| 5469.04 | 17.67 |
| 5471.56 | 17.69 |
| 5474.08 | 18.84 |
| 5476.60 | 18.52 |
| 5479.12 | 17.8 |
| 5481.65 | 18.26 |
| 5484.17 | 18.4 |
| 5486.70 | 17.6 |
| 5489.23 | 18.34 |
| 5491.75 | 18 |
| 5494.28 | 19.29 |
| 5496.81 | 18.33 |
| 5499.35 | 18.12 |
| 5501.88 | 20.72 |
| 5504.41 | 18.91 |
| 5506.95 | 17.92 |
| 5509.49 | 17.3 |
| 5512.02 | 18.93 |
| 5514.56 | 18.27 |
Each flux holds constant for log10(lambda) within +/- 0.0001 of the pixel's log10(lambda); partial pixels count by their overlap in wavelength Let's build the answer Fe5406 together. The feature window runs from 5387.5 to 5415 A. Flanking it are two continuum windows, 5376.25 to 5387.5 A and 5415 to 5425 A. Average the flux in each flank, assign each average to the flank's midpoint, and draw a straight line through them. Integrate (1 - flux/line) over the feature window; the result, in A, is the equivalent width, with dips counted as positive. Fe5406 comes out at 1.7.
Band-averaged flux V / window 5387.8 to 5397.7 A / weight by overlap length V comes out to 18.4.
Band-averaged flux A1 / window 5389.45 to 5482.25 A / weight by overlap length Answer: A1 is 18.3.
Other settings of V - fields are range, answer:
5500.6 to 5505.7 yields 19.8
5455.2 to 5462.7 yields 18.3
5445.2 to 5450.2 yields 18.5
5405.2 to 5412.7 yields 18.3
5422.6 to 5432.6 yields 17.4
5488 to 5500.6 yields 18.4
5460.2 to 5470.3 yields 18.7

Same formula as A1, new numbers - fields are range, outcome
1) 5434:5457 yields 18.5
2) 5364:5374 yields 19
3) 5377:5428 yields 18.3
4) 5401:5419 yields 18.4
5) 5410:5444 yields 18.6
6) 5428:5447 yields 18.3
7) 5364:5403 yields 18.4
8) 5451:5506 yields 18.4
